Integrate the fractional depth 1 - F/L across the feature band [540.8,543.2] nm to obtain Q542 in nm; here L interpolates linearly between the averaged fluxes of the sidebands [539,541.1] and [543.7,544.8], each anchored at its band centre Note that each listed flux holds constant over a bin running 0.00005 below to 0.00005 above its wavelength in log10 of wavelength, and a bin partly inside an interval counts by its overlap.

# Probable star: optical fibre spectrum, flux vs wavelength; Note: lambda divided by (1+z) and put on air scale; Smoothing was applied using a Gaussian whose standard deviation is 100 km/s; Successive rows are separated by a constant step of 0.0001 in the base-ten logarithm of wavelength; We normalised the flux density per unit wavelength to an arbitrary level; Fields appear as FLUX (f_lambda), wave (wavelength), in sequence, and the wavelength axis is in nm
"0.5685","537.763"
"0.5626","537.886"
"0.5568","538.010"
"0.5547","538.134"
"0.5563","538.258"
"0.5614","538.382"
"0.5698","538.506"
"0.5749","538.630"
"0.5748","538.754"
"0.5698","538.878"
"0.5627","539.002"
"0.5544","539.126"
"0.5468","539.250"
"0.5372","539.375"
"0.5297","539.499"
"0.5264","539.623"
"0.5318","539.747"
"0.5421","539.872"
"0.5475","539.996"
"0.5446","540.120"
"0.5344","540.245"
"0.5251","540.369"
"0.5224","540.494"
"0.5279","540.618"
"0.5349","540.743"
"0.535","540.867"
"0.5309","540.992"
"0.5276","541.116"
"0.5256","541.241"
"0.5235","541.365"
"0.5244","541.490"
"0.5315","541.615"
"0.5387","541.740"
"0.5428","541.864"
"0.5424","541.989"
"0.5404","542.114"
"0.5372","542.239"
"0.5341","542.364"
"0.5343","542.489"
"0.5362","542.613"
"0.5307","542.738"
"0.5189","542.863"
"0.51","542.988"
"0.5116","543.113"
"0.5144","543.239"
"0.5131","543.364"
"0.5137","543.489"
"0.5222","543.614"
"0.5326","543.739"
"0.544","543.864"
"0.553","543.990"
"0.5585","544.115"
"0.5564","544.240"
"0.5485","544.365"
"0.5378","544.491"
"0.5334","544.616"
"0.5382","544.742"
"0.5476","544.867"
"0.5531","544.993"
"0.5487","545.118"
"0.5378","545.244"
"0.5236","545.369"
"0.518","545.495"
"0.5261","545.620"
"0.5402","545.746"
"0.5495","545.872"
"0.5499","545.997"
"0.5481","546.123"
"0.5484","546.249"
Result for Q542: 0.04 nm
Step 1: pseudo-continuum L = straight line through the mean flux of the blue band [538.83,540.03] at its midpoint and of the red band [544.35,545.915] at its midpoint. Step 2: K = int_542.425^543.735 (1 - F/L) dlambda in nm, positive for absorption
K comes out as 0.047 nm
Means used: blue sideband 0.544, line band 0.521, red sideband 0.538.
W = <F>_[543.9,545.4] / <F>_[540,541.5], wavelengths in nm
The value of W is 1.0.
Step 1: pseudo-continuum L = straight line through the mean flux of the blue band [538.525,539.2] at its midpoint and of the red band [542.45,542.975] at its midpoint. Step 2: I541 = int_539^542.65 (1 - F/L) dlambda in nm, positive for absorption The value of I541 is 0.08 nm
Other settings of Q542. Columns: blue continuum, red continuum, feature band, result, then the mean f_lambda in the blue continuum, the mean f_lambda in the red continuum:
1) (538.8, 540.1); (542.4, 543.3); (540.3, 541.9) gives 0.013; 0.545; 0.523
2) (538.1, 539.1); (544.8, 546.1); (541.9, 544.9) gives 0.076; 0.566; 0.54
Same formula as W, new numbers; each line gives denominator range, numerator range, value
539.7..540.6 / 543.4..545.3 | 1.01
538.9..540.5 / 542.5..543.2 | 0.97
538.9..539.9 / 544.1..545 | 1.01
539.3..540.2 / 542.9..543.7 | 0.96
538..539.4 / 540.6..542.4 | 0.95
